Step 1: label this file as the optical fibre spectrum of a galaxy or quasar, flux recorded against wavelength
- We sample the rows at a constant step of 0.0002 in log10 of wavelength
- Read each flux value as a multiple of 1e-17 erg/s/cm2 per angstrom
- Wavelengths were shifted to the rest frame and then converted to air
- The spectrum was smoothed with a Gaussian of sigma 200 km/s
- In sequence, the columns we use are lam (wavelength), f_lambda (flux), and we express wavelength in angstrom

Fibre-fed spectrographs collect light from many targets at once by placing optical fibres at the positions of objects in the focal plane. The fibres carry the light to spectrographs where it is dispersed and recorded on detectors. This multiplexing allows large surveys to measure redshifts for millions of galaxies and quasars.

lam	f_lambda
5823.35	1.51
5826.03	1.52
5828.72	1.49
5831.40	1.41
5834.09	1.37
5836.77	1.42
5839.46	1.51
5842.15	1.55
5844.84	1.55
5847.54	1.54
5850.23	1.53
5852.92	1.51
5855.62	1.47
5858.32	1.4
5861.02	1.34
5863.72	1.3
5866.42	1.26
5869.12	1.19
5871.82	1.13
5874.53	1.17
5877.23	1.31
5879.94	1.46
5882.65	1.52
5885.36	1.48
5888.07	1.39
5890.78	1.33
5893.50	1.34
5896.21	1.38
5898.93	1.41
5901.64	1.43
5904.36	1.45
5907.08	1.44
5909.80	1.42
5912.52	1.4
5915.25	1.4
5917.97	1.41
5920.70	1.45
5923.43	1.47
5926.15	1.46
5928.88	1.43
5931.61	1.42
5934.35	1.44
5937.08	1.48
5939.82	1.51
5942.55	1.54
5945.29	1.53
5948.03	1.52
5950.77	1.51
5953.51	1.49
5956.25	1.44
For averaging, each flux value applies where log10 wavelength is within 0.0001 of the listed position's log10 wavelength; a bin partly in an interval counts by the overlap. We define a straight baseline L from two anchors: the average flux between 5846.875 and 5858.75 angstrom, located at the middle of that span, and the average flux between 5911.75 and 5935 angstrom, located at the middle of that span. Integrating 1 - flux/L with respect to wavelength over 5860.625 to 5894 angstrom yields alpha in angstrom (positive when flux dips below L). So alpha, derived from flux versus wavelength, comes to 3.36 angstrom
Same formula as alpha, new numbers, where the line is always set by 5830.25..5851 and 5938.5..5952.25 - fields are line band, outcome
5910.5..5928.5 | 1.0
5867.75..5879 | 2.2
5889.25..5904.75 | 1.2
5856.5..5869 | 1.5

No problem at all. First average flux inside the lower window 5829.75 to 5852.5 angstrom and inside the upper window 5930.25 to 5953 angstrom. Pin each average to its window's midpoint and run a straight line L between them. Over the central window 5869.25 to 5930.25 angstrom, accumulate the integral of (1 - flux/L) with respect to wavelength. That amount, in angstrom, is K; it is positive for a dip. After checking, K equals 4.09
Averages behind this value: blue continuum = 1.49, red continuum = 1.49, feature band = 1.39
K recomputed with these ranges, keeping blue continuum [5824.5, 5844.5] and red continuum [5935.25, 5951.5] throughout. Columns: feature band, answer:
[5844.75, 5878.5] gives 2.9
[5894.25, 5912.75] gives 1.0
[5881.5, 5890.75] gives 0.3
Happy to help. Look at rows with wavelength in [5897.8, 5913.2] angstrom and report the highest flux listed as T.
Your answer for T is 1.45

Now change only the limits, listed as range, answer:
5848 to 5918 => 1.53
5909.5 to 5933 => 1.47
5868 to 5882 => 1.46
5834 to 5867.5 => 1.55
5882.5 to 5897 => 1.52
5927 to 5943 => 1.54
